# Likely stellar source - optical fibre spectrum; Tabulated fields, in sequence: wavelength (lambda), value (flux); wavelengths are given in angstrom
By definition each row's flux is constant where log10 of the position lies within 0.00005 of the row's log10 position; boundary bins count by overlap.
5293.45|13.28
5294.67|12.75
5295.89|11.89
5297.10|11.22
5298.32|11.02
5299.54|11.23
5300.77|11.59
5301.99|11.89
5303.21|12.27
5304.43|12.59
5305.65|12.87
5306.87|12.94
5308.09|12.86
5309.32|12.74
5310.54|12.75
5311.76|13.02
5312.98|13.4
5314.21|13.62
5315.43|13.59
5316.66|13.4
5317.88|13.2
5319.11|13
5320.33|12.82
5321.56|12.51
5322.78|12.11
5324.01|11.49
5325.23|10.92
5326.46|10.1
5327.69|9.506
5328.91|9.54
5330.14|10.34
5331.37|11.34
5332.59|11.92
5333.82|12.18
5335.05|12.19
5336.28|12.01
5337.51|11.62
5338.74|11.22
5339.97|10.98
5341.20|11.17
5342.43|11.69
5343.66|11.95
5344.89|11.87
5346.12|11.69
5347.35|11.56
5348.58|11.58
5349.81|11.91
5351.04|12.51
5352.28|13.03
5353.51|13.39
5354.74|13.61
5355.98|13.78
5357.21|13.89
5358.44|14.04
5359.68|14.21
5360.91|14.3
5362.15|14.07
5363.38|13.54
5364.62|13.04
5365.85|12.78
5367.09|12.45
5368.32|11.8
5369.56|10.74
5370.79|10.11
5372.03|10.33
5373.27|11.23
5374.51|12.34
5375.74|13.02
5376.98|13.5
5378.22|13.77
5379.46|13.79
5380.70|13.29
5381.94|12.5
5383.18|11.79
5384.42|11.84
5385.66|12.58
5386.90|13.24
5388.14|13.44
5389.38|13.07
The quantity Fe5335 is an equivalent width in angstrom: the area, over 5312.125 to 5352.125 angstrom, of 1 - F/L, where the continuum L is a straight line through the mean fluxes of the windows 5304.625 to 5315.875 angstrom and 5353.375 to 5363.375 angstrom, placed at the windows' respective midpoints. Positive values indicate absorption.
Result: 4.7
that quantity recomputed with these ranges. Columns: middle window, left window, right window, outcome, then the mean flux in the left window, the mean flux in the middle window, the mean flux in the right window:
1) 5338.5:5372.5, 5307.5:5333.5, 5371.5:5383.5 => -0.07 angstrom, 12.1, 12.4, 12.6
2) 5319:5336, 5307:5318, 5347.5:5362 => 2.33 angstrom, 13.2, 11.4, 13.3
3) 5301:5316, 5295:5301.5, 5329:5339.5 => -1.80 angstrom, 11.5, 12.8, 11.5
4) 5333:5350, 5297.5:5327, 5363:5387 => 0.96 angstrom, 12.4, 11.7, 12.4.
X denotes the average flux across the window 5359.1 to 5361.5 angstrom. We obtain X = 14.3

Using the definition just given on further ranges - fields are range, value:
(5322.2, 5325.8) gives 11.5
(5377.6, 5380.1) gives 13.8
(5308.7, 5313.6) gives 13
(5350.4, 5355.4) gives 13.1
